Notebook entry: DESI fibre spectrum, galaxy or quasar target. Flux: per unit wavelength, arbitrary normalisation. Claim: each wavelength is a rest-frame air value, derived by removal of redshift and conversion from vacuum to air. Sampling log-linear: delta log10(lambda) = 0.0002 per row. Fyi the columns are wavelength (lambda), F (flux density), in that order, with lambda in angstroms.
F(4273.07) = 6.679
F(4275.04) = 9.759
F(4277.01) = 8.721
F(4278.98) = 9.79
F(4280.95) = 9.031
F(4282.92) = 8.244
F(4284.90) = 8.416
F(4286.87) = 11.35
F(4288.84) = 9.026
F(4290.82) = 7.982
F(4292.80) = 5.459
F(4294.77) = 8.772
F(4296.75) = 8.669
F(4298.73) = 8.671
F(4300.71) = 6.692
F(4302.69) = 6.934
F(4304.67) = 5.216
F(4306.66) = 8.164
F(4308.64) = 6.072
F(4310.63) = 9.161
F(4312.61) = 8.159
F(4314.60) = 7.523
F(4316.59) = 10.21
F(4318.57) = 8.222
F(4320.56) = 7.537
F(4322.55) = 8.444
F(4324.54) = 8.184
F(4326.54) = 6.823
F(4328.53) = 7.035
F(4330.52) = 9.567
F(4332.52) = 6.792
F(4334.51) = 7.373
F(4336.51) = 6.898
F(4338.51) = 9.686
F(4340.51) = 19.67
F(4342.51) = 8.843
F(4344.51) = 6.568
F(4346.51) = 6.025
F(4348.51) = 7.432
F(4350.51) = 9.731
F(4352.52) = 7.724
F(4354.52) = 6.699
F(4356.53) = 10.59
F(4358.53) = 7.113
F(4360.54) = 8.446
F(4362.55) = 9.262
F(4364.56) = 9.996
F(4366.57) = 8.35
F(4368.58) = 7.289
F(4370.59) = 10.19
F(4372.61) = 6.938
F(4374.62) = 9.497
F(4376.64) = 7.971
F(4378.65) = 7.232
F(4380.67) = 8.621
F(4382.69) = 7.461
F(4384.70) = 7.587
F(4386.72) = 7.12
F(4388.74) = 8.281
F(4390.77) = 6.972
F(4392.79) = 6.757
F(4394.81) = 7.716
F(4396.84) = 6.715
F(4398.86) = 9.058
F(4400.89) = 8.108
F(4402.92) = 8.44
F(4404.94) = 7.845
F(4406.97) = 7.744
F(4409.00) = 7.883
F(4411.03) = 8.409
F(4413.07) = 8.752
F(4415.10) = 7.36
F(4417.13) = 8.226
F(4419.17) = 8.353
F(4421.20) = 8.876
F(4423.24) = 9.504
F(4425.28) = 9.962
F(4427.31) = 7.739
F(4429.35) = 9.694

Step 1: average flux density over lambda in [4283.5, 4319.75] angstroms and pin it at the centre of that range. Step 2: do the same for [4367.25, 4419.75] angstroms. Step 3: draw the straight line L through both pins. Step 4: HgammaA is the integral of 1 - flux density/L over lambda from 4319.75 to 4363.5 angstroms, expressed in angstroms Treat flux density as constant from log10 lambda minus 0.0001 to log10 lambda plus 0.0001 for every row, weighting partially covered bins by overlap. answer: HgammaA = -2.6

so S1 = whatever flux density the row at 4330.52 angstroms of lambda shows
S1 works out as 9.567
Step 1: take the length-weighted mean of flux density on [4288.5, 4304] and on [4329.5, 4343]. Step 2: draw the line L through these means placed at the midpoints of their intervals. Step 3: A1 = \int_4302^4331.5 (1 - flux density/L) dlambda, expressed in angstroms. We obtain 3.3 angstroms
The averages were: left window 7.67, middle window 7.83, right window 9.86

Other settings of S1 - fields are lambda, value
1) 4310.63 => 9.161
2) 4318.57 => 8.222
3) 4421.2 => 8.876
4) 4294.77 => 8.772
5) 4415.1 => 7.36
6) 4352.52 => 7.724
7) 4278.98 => 9.79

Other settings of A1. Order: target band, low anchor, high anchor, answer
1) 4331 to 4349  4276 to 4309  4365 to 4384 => -1.5 angstroms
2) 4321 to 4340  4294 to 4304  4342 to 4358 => -0.7 angstroms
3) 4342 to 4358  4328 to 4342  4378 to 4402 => 2.1 angstroms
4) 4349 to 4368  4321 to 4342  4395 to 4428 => 0.4 angstroms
